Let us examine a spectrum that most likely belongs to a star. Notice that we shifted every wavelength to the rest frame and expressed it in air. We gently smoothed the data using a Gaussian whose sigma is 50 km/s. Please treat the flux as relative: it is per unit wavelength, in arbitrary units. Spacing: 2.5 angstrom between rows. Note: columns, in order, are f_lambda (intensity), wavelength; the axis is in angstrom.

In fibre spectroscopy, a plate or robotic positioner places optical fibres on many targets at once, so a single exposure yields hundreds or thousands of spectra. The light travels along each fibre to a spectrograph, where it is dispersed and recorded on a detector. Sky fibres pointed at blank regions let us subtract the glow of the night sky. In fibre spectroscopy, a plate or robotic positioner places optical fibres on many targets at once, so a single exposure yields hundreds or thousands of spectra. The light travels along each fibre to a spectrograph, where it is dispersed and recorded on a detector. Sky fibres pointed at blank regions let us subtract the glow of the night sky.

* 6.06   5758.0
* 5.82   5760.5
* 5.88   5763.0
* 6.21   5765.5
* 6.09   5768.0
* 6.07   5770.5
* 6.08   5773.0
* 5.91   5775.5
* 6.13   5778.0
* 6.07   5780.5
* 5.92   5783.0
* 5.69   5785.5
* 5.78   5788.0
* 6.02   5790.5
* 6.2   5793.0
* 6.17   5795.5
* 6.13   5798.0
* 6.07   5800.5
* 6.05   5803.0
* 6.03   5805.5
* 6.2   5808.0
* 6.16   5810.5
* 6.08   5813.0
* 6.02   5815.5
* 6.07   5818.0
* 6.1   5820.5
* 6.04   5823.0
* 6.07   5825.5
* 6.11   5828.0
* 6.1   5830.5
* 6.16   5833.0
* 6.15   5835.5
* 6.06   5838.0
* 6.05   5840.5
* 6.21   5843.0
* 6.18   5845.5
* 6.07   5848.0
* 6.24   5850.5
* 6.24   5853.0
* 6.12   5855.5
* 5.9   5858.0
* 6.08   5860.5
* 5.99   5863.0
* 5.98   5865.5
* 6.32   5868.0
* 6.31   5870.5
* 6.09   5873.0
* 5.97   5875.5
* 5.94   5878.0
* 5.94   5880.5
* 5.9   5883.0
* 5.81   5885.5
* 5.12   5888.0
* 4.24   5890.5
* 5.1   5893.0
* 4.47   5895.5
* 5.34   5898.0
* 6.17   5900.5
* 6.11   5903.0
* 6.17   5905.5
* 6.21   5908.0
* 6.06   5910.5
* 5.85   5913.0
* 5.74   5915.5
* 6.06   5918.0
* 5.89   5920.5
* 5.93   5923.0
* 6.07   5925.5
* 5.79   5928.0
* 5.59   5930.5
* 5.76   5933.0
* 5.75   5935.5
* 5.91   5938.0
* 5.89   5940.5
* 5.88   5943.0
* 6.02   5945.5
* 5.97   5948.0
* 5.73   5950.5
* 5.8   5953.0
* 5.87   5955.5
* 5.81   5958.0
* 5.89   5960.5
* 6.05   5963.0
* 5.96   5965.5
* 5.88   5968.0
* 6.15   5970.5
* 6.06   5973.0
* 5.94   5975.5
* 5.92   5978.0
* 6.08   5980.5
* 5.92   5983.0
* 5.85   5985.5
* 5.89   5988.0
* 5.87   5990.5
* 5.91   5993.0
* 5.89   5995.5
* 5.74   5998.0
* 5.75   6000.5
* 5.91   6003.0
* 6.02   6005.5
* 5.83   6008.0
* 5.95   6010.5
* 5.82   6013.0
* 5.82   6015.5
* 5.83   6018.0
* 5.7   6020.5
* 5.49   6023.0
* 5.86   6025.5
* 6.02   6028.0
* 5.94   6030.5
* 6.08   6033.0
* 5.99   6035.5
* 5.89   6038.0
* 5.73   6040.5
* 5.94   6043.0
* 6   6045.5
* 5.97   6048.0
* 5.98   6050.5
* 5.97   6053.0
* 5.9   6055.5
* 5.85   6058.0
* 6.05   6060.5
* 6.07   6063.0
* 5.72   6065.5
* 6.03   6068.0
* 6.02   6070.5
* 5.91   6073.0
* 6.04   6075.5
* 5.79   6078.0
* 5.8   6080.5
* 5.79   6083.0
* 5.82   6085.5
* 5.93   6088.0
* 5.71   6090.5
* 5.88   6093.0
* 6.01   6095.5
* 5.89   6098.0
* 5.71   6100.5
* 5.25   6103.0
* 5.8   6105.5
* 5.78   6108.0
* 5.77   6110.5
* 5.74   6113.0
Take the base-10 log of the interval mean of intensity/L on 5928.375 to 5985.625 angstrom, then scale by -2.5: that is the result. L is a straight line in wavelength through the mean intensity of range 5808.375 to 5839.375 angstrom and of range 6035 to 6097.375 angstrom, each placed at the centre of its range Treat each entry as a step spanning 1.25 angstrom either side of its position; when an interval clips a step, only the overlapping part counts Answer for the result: 0.02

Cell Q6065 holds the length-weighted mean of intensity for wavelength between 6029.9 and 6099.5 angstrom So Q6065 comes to 5.92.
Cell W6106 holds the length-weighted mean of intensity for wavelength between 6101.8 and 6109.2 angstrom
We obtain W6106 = 5.61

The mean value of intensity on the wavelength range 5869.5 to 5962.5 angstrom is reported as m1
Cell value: 5.79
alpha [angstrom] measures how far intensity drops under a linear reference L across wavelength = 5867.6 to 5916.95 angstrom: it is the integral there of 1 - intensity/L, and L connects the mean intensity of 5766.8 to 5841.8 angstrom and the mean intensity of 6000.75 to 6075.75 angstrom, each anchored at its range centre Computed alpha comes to 2.2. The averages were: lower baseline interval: 6.06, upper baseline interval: 5.91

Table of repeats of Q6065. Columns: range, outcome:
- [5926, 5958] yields 5.83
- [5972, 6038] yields 5.89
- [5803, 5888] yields 6.07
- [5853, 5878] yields 6.08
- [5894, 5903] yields 5.43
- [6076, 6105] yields 5.79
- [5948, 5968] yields 5.88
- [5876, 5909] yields 5.58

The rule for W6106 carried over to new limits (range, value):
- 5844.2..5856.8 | 6.17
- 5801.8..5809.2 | 6.09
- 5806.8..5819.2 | 6.11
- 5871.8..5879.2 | 6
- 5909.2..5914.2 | 5.96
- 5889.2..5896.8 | 4.61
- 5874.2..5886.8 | 5.91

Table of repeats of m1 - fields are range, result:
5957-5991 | 5.95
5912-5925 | 5.91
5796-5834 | 6.09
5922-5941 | 5.83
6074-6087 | 5.85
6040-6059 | 5.93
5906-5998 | 5.91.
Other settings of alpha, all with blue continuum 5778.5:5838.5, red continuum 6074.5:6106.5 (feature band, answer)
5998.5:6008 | 0.01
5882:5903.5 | 2.35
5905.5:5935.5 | 0.24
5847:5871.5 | -0.45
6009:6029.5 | 0.18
